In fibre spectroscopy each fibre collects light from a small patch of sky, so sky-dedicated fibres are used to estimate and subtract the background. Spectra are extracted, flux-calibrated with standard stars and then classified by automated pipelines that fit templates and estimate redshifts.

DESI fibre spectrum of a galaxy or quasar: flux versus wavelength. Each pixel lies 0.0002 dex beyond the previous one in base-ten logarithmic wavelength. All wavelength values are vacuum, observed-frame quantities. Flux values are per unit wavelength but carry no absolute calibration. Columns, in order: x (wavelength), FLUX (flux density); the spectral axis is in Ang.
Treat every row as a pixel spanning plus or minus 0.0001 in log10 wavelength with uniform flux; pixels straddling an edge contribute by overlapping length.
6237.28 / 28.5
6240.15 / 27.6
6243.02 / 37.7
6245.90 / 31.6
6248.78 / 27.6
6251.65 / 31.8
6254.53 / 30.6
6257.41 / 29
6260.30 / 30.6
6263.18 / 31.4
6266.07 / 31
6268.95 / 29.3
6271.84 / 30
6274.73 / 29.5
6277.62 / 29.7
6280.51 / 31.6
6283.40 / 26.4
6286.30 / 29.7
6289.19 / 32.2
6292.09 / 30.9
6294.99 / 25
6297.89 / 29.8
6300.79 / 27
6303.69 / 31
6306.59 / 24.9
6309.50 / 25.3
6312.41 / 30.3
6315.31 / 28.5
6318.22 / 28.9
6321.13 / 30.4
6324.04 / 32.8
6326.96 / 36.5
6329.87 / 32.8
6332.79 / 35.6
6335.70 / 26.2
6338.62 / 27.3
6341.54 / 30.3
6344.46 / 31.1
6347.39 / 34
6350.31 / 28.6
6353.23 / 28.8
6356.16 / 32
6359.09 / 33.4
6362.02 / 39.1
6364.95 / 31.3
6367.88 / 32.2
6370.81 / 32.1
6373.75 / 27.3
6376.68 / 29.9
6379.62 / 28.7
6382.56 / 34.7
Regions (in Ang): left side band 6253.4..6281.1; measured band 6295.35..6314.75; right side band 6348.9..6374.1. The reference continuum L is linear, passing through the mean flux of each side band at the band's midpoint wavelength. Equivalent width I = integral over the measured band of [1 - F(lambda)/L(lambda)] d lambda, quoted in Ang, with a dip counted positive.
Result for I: 1.9 Ang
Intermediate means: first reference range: 30.2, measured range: 27.9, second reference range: 31.8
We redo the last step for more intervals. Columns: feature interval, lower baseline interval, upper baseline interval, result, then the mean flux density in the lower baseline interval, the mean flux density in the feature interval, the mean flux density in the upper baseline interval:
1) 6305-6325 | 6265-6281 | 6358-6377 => 1.57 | 30.1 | 28.7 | 32.3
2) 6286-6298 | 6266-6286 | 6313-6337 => 0.28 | 29.6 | 29.5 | 31.5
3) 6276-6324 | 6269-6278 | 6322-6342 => 2.50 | 29.7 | 29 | 31.7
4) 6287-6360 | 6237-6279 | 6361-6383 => 2.39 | 30.4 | 30.1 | 31.6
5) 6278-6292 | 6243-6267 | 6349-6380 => 0.43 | 30.9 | 30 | 31.3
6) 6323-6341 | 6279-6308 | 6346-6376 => -0.72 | 28.9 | 31.8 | 31.8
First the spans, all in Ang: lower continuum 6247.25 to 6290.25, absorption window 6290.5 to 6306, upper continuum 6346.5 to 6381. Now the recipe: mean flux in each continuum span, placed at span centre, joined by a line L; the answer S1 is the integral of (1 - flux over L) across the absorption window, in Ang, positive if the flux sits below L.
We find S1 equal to 1.0 Ang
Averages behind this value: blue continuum 30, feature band 28.6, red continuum 31.4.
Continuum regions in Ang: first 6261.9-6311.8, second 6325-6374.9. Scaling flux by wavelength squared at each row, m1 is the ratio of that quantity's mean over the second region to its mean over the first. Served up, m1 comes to 1.1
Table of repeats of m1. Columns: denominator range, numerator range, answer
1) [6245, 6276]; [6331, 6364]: 1.07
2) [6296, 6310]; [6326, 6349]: 1.15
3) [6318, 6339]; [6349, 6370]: 1.03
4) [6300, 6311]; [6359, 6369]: 1.29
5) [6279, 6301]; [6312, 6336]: 1.10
